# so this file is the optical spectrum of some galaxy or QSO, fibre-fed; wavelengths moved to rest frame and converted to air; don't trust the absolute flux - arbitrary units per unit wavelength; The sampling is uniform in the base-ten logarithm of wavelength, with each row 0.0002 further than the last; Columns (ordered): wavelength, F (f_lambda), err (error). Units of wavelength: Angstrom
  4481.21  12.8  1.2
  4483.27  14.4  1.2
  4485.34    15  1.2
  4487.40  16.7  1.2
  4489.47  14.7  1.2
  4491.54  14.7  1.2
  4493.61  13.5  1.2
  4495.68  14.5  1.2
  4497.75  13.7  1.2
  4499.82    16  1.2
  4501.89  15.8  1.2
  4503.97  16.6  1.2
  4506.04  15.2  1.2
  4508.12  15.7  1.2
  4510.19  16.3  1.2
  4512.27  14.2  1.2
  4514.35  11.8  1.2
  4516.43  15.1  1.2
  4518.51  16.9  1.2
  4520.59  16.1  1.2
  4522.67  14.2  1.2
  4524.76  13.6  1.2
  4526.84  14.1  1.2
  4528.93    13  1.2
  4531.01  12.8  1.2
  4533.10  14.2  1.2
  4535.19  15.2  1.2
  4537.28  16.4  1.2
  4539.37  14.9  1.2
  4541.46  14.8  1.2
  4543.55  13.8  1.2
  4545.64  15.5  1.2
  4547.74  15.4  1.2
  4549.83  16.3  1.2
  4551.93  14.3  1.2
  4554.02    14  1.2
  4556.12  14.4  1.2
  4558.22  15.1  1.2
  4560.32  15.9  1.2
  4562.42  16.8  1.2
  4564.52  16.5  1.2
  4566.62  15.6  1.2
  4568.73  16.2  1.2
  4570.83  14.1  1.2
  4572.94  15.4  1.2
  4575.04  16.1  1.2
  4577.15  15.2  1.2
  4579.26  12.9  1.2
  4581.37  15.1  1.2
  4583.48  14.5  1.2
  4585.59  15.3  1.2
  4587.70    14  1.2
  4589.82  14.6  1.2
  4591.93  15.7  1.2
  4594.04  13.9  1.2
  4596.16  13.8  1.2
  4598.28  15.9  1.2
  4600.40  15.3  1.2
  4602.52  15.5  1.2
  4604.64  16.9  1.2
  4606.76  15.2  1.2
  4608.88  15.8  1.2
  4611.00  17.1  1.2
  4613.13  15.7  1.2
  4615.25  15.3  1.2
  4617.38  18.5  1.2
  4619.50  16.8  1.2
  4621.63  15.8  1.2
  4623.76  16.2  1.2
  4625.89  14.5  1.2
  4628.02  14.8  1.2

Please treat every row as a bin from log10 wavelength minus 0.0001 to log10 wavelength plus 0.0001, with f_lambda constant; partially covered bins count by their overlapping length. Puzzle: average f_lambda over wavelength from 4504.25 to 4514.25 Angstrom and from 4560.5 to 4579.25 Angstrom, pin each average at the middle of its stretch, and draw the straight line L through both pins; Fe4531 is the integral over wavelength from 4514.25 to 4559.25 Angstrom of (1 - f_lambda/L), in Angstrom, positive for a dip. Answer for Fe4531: 1.9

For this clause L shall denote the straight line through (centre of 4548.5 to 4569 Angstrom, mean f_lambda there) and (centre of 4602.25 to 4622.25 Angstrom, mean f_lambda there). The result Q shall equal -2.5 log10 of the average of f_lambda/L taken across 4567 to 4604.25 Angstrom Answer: 0.07 mag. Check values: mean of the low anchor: 15.5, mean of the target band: 15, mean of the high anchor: 16.3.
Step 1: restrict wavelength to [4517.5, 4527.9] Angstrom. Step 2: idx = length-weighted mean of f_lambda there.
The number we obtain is 15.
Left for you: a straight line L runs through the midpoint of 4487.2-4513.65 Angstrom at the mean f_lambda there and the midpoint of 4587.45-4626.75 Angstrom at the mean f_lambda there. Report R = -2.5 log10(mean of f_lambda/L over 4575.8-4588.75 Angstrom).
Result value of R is 0.07 mag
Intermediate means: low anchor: 15.1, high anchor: 15.6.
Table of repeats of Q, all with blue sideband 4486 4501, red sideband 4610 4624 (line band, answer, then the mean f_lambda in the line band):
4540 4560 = 0.05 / 14.9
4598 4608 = 0.04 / 15.8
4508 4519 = 0.02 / 14.8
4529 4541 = 0.06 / 14.6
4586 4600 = 0.10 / 14.7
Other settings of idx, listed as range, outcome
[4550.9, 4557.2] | 14.2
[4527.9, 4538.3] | 14.3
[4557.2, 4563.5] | 15.9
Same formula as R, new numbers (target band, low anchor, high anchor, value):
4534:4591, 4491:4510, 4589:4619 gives 0.02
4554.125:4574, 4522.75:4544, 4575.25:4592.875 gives -0.07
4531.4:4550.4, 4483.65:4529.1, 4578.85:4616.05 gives 0.00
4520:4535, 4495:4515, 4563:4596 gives 0.08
